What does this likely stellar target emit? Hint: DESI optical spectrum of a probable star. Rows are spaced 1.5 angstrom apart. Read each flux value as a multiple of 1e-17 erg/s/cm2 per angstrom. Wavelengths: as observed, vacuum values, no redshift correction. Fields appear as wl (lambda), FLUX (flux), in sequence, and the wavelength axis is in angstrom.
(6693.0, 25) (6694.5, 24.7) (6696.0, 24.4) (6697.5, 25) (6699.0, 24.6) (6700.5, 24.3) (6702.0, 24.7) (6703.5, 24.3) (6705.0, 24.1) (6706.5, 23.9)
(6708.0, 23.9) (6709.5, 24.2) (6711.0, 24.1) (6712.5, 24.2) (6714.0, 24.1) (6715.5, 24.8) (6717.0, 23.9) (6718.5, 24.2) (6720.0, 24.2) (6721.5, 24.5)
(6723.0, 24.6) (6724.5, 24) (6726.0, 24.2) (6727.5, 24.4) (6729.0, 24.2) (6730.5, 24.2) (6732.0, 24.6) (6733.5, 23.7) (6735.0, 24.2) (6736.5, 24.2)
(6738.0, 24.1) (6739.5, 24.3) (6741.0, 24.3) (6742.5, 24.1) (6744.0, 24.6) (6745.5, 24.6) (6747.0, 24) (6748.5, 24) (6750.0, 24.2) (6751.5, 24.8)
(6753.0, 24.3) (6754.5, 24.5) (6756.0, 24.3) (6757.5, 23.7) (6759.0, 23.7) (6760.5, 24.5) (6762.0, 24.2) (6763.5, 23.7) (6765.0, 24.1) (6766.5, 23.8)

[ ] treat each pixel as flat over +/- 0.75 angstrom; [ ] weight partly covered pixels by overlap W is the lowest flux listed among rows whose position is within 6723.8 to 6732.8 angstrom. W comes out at 24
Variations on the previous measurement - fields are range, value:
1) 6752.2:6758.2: 23.7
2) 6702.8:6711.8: 23.9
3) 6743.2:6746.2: 24.6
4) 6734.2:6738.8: 24.1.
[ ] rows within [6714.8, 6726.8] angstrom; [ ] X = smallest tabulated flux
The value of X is 23.9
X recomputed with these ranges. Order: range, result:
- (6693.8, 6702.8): 24.3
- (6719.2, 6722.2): 24.2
